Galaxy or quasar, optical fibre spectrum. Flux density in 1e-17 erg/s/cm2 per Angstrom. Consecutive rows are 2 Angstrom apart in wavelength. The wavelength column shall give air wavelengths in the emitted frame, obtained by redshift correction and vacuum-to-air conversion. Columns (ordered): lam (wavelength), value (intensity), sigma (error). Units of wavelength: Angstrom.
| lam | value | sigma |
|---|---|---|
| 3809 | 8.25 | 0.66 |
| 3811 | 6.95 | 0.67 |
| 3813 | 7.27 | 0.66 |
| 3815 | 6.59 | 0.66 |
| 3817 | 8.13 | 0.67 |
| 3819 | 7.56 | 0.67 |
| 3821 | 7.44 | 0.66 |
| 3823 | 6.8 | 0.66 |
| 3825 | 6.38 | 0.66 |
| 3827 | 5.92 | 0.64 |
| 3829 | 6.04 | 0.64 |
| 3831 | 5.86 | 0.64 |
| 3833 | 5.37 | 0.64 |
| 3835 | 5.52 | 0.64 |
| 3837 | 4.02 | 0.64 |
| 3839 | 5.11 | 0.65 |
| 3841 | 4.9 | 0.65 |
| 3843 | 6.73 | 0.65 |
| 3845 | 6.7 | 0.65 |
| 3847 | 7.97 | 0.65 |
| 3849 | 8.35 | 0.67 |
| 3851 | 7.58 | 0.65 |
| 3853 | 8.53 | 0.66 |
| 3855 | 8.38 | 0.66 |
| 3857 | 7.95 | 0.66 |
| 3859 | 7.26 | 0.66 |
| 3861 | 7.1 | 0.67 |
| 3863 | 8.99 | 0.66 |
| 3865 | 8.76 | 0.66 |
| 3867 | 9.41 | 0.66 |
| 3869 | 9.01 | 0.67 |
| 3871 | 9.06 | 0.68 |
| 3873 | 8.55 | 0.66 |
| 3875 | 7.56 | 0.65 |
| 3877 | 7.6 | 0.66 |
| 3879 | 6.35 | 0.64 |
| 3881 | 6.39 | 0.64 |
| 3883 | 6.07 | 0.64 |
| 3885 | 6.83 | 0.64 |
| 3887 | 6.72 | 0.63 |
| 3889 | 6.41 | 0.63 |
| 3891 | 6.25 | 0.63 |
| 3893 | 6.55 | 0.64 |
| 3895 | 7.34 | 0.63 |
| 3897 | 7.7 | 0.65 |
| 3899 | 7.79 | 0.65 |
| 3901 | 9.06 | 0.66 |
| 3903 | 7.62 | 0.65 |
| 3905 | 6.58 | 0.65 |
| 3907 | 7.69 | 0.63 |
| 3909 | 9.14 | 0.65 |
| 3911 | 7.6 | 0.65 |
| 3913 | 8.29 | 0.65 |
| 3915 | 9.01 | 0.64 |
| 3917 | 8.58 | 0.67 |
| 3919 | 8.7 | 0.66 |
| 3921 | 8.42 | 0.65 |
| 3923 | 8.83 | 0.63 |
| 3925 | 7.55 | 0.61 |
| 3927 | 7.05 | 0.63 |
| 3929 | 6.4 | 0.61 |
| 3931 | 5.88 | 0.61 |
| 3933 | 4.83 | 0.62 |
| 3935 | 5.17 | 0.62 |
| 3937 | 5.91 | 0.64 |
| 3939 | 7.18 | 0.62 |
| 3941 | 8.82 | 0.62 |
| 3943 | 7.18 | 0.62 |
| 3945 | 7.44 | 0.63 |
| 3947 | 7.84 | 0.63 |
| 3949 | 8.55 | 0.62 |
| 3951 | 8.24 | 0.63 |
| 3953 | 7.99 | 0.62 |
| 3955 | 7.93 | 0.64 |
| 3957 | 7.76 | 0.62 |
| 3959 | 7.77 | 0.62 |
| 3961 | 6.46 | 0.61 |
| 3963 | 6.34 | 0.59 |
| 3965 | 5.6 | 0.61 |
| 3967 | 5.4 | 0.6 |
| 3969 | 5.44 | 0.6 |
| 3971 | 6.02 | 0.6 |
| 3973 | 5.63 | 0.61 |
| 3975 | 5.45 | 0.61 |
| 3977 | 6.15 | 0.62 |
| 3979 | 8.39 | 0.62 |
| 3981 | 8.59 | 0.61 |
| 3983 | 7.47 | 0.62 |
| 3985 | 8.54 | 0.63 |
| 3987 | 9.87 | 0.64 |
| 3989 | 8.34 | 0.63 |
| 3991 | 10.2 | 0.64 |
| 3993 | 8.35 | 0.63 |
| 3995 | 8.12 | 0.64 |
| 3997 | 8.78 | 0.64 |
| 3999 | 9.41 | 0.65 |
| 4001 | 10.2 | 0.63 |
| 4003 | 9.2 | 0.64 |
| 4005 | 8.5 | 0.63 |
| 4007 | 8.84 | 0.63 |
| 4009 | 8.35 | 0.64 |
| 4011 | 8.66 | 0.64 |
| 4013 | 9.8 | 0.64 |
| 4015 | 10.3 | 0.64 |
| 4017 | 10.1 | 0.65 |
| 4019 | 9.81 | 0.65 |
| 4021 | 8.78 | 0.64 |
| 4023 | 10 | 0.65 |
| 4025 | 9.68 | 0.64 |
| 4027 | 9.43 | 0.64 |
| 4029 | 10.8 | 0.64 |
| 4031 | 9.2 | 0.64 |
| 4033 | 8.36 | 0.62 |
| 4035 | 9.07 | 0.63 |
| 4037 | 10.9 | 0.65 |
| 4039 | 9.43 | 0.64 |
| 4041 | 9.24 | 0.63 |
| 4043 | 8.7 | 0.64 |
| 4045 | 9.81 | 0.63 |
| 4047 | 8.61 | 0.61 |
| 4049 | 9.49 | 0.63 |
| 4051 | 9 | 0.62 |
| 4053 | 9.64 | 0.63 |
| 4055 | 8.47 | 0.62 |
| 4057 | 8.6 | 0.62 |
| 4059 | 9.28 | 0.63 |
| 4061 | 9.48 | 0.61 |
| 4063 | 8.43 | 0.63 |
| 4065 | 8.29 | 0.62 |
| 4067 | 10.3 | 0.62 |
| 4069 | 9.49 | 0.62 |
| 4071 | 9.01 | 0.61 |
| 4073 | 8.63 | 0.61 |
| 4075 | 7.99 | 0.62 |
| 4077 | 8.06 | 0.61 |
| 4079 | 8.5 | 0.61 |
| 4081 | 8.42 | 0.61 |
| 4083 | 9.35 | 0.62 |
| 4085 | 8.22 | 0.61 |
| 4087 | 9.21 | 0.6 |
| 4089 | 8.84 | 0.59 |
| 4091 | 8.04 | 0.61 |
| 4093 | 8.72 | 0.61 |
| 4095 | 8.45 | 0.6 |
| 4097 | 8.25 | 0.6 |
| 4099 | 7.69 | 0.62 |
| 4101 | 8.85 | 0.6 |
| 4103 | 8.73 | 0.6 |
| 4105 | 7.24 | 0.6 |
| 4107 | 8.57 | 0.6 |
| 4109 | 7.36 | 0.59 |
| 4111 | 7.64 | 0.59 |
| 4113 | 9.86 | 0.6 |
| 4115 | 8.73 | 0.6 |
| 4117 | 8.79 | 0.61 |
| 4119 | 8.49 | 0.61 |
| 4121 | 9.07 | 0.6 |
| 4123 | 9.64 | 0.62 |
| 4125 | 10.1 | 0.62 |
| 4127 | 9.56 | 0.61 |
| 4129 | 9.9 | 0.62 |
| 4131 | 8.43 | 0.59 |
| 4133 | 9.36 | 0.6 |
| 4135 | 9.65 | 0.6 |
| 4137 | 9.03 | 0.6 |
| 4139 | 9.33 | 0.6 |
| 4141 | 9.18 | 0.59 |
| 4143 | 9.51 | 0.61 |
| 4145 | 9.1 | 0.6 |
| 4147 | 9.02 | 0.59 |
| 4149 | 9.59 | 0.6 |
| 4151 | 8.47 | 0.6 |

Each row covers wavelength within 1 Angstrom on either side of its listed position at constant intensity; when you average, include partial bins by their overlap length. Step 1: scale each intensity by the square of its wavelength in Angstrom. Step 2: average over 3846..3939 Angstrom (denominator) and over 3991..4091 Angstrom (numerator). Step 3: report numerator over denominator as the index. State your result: 1.3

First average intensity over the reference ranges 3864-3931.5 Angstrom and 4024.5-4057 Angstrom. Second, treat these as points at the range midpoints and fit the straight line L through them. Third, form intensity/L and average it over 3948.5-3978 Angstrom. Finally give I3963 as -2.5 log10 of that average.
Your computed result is 0.25 mag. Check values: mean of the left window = 7.68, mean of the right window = 9.34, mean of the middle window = 6.68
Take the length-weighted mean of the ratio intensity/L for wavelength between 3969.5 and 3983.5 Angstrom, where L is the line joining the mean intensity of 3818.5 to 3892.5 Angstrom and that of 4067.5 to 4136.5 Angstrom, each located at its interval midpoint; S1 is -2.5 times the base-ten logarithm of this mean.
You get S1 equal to 0.171 mag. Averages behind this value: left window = 7.06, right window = 8.74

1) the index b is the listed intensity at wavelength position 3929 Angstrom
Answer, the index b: 6.4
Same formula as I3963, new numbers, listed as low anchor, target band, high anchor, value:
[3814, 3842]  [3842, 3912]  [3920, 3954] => -0.16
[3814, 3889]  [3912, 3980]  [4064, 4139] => 0.09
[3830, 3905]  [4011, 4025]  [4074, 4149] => -0.18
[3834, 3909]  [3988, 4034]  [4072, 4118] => -0.16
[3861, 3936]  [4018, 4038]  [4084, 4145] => -0.16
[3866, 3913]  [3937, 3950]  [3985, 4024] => 0.09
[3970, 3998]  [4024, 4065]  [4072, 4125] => -0.13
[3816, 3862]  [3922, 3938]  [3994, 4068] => 0.23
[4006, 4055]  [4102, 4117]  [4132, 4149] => 0.12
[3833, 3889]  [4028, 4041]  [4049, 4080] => -0.11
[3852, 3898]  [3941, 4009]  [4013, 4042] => 0.15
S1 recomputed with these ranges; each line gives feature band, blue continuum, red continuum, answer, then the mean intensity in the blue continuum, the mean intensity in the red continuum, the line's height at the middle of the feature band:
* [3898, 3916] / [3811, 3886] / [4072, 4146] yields -0.08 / 7.13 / 8.77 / 7.5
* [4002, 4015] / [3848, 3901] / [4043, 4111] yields -0.08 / 7.66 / 8.68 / 8.34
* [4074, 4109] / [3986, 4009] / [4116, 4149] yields 0.10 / 9.04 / 9.27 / 9.2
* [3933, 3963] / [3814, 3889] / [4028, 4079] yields 0.11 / 7.11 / 9.12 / 8.07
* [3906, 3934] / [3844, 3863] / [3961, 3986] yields -0.08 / 7.82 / 6.58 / 7.13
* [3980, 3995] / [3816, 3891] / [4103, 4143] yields -0.09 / 7.1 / 8.95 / 8.02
